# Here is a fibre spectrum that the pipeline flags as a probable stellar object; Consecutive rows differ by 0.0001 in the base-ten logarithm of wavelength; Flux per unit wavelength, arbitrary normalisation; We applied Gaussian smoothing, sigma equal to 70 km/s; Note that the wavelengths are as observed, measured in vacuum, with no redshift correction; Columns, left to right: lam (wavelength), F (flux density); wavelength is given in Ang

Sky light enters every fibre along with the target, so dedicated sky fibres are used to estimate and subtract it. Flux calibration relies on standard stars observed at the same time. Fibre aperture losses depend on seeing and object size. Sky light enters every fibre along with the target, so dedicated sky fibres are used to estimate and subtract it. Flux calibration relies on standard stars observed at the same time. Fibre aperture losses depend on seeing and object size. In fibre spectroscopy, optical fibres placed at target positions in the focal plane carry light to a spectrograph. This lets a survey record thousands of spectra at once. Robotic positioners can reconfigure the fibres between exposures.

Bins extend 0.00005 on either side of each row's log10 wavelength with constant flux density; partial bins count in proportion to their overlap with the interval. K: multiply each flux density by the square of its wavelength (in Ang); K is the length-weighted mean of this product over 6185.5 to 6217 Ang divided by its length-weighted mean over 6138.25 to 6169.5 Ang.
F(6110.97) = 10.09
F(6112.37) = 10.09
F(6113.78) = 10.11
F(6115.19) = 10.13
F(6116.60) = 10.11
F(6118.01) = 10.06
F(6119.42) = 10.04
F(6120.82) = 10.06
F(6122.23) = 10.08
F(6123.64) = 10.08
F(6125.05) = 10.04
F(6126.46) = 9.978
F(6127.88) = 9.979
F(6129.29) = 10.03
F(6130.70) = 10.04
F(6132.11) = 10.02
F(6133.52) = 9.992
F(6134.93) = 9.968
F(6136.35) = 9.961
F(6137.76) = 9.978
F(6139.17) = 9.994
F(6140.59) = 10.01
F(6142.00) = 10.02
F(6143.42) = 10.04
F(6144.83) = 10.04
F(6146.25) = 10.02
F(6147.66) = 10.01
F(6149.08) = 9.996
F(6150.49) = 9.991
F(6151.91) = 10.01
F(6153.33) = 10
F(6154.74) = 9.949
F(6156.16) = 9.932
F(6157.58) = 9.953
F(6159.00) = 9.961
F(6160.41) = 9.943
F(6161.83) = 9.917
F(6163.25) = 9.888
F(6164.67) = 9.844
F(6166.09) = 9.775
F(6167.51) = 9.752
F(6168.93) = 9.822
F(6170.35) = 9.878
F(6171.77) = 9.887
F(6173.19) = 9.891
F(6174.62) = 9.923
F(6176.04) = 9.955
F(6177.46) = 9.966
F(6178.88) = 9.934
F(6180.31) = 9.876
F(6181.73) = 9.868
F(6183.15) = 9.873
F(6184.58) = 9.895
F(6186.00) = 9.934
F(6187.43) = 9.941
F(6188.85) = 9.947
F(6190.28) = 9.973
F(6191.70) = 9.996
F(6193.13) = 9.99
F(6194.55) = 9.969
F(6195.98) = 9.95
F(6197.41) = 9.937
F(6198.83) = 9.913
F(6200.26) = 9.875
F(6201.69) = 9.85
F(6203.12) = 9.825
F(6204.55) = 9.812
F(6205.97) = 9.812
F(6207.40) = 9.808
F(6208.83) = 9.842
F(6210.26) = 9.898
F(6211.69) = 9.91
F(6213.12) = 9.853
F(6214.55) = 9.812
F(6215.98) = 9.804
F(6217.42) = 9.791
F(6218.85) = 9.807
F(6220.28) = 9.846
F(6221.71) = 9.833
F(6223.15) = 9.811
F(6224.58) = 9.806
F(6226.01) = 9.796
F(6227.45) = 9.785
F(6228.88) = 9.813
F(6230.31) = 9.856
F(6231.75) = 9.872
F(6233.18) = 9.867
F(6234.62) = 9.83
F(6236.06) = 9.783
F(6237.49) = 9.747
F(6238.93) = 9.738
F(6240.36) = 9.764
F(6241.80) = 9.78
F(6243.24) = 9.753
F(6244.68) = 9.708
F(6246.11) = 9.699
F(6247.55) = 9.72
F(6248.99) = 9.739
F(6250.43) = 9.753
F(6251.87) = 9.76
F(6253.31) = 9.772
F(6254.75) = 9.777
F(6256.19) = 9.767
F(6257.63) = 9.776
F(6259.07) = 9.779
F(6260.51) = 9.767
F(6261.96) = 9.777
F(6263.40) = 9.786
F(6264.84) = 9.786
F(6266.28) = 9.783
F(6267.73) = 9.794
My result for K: 1.01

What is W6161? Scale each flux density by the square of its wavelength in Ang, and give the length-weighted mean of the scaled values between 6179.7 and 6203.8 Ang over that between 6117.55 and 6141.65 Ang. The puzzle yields 1.01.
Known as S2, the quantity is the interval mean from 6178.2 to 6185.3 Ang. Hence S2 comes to 9.89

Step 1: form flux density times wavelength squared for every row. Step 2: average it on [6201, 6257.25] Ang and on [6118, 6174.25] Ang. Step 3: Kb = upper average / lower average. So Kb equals 1.01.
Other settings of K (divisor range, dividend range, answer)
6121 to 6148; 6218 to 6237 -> 1.01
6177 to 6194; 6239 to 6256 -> 1.00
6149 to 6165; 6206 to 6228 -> 1.01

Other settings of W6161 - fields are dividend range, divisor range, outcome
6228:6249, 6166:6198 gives 1.01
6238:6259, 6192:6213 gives 1.00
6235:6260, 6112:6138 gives 1.01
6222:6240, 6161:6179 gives 1.01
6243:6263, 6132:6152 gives 1.01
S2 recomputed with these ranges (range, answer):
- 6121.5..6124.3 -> 10.1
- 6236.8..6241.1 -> 9.75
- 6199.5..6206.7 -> 9.84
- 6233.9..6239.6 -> 9.77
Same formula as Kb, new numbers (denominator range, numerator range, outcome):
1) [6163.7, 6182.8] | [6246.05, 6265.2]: 1.01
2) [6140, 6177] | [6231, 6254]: 1.01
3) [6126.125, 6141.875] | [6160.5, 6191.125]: 1.00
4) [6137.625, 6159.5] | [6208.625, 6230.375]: 1.01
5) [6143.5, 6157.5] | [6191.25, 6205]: 1.01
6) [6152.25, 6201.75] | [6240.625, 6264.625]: 1.01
